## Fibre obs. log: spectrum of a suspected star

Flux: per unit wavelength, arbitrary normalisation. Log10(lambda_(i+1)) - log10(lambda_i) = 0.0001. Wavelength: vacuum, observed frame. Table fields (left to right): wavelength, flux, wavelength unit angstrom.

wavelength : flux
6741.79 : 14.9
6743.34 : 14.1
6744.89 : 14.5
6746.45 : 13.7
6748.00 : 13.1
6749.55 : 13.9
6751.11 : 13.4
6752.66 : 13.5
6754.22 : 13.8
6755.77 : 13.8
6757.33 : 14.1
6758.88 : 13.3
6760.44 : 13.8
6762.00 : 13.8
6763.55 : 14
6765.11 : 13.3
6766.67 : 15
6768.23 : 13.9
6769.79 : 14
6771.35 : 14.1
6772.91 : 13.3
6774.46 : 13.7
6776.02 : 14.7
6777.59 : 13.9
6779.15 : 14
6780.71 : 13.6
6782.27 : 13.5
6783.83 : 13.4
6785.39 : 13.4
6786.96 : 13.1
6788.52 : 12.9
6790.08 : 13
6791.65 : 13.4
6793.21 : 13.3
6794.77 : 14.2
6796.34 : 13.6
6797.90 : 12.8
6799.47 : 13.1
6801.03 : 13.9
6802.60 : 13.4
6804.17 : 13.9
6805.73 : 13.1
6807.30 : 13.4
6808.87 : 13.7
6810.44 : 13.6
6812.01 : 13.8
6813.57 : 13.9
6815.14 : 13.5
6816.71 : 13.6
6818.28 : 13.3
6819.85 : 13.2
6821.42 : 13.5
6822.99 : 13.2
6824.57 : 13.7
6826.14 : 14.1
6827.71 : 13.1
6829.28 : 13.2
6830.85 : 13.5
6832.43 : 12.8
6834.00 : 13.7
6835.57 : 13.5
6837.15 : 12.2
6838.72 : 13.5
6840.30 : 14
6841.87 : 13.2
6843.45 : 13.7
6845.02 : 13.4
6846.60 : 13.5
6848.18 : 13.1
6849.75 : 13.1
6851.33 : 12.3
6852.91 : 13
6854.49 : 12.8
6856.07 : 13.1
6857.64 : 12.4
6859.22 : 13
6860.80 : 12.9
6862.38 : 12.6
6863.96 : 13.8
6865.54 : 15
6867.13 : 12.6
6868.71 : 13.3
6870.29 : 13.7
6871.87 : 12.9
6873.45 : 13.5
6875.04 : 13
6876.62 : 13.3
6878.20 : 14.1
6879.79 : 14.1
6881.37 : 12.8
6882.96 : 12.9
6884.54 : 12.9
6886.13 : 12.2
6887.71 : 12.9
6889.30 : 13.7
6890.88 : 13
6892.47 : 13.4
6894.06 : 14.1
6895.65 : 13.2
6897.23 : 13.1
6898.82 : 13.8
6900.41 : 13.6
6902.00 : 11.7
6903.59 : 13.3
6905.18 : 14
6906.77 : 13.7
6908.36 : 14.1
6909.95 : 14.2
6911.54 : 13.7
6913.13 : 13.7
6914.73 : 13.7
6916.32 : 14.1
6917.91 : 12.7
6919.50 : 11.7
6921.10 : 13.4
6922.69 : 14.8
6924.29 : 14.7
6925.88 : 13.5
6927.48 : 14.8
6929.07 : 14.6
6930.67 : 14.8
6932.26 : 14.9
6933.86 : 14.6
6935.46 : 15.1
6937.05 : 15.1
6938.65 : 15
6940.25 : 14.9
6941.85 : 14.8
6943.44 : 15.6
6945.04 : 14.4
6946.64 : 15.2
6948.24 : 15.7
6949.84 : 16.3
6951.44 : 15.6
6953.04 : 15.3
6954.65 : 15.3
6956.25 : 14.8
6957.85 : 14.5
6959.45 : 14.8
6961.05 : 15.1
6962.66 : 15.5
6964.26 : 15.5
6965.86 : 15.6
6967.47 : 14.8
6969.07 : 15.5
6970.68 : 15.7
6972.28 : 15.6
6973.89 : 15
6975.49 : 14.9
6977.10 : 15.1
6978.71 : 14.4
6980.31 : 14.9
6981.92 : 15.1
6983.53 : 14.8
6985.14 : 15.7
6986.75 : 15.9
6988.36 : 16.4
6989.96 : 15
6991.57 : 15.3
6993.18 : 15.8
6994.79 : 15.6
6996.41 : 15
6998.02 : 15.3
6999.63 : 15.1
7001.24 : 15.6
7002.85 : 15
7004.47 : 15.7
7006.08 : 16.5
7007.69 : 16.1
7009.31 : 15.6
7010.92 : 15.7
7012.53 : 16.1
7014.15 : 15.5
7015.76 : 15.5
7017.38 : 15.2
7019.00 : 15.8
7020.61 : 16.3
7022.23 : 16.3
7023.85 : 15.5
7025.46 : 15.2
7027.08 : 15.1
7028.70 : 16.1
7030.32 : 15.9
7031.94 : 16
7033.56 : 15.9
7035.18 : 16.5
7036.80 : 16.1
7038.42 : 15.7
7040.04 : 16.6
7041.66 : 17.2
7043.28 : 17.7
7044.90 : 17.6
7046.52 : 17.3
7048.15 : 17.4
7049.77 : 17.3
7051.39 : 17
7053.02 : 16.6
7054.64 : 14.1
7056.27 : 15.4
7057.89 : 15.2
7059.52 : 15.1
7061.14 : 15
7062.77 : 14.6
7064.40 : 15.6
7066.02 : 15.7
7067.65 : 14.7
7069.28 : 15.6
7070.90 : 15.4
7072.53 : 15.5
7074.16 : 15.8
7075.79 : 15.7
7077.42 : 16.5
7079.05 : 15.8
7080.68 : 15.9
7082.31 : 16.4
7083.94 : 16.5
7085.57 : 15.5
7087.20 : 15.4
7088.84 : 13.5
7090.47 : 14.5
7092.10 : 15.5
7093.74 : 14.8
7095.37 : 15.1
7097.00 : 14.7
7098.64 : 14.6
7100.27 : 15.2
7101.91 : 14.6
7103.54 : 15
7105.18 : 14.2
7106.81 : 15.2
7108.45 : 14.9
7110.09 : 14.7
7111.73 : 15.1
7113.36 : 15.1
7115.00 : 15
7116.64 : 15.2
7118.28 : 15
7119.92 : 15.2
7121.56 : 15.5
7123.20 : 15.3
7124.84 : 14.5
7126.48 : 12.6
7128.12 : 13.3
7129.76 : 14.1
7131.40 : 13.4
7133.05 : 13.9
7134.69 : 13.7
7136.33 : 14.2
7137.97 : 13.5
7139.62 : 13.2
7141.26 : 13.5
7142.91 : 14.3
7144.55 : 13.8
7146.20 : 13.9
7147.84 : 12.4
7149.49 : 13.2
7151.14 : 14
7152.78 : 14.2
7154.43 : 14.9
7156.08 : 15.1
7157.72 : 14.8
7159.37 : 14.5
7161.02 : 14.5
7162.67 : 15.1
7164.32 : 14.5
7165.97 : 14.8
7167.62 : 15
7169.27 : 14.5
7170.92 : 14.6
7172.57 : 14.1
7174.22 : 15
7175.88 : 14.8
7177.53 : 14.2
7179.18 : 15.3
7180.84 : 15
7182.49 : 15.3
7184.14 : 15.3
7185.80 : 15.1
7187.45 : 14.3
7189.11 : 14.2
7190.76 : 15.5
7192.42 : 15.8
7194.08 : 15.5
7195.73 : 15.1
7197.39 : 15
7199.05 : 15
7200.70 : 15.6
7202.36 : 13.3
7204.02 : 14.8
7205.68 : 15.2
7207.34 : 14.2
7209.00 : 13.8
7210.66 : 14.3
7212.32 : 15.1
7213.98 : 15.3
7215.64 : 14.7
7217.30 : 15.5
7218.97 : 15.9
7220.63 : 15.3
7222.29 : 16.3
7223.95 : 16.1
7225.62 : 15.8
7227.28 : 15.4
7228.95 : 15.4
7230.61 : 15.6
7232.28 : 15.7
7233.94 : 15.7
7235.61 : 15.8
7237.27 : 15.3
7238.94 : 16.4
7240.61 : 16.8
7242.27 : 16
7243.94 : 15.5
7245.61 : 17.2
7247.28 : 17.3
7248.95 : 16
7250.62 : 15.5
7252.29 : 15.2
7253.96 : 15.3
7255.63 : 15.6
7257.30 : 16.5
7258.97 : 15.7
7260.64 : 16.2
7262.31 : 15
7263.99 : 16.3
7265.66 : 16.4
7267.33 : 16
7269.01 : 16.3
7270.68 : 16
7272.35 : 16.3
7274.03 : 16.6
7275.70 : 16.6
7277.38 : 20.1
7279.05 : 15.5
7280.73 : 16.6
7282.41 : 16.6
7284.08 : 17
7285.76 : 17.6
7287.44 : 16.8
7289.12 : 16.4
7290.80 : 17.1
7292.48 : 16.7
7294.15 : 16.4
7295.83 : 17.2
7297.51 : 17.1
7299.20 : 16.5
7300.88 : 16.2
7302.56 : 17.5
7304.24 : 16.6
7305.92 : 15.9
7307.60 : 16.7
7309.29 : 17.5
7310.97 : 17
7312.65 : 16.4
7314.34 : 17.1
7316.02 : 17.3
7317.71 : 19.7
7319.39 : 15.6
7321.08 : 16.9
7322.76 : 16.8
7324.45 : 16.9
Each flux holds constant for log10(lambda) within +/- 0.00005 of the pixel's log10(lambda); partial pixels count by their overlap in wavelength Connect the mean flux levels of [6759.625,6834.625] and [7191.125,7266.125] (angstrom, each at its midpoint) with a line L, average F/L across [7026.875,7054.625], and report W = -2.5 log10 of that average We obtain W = -0.130 mag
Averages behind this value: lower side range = 13.6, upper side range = 15.5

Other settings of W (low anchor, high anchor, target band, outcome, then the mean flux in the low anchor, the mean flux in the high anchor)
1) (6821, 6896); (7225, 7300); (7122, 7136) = 0.10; 13.3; 16.3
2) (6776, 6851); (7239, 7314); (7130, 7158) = 0.13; 13.4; 16.5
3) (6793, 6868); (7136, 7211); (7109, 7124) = -0.06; 13.3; 14.5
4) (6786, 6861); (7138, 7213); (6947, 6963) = -0.11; 13.3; 14.6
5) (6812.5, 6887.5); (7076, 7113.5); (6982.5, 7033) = -0.08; 13.3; 15.2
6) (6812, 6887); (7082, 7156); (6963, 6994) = -0.11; 13.3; 14.5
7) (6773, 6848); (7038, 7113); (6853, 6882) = 0.05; 13.5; 15.6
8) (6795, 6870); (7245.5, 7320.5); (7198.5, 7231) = 0.07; 13.3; 16.6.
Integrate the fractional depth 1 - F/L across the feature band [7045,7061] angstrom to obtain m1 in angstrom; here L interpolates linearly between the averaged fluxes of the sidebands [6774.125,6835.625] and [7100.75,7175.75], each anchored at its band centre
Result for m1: -2.3 angstrom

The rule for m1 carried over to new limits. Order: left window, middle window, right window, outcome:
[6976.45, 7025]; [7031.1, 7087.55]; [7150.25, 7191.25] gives -2.80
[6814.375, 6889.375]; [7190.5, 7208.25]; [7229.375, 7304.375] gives 0.98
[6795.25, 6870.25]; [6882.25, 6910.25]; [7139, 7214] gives 0.54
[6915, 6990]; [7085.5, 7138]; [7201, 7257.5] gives 2.24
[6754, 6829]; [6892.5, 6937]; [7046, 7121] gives 1.59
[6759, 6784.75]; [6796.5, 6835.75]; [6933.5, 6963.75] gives 1.99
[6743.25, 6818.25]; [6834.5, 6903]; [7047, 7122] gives 4.54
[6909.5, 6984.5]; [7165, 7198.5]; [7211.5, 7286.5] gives 1.82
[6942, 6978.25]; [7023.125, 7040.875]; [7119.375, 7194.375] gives -1.11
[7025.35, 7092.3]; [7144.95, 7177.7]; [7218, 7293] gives 3.35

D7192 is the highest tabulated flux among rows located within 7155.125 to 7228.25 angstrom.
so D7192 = 16.3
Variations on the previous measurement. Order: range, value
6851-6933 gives 15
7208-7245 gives 16.8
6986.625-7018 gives 16.5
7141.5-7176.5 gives 15.1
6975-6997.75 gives 16.4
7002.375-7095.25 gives 17.7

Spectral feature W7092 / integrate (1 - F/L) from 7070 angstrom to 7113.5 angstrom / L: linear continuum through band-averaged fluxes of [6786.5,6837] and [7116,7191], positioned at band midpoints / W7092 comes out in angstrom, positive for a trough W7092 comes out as -3.1 angstrom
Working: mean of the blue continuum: 13.4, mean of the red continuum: 14.4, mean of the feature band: 15.2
